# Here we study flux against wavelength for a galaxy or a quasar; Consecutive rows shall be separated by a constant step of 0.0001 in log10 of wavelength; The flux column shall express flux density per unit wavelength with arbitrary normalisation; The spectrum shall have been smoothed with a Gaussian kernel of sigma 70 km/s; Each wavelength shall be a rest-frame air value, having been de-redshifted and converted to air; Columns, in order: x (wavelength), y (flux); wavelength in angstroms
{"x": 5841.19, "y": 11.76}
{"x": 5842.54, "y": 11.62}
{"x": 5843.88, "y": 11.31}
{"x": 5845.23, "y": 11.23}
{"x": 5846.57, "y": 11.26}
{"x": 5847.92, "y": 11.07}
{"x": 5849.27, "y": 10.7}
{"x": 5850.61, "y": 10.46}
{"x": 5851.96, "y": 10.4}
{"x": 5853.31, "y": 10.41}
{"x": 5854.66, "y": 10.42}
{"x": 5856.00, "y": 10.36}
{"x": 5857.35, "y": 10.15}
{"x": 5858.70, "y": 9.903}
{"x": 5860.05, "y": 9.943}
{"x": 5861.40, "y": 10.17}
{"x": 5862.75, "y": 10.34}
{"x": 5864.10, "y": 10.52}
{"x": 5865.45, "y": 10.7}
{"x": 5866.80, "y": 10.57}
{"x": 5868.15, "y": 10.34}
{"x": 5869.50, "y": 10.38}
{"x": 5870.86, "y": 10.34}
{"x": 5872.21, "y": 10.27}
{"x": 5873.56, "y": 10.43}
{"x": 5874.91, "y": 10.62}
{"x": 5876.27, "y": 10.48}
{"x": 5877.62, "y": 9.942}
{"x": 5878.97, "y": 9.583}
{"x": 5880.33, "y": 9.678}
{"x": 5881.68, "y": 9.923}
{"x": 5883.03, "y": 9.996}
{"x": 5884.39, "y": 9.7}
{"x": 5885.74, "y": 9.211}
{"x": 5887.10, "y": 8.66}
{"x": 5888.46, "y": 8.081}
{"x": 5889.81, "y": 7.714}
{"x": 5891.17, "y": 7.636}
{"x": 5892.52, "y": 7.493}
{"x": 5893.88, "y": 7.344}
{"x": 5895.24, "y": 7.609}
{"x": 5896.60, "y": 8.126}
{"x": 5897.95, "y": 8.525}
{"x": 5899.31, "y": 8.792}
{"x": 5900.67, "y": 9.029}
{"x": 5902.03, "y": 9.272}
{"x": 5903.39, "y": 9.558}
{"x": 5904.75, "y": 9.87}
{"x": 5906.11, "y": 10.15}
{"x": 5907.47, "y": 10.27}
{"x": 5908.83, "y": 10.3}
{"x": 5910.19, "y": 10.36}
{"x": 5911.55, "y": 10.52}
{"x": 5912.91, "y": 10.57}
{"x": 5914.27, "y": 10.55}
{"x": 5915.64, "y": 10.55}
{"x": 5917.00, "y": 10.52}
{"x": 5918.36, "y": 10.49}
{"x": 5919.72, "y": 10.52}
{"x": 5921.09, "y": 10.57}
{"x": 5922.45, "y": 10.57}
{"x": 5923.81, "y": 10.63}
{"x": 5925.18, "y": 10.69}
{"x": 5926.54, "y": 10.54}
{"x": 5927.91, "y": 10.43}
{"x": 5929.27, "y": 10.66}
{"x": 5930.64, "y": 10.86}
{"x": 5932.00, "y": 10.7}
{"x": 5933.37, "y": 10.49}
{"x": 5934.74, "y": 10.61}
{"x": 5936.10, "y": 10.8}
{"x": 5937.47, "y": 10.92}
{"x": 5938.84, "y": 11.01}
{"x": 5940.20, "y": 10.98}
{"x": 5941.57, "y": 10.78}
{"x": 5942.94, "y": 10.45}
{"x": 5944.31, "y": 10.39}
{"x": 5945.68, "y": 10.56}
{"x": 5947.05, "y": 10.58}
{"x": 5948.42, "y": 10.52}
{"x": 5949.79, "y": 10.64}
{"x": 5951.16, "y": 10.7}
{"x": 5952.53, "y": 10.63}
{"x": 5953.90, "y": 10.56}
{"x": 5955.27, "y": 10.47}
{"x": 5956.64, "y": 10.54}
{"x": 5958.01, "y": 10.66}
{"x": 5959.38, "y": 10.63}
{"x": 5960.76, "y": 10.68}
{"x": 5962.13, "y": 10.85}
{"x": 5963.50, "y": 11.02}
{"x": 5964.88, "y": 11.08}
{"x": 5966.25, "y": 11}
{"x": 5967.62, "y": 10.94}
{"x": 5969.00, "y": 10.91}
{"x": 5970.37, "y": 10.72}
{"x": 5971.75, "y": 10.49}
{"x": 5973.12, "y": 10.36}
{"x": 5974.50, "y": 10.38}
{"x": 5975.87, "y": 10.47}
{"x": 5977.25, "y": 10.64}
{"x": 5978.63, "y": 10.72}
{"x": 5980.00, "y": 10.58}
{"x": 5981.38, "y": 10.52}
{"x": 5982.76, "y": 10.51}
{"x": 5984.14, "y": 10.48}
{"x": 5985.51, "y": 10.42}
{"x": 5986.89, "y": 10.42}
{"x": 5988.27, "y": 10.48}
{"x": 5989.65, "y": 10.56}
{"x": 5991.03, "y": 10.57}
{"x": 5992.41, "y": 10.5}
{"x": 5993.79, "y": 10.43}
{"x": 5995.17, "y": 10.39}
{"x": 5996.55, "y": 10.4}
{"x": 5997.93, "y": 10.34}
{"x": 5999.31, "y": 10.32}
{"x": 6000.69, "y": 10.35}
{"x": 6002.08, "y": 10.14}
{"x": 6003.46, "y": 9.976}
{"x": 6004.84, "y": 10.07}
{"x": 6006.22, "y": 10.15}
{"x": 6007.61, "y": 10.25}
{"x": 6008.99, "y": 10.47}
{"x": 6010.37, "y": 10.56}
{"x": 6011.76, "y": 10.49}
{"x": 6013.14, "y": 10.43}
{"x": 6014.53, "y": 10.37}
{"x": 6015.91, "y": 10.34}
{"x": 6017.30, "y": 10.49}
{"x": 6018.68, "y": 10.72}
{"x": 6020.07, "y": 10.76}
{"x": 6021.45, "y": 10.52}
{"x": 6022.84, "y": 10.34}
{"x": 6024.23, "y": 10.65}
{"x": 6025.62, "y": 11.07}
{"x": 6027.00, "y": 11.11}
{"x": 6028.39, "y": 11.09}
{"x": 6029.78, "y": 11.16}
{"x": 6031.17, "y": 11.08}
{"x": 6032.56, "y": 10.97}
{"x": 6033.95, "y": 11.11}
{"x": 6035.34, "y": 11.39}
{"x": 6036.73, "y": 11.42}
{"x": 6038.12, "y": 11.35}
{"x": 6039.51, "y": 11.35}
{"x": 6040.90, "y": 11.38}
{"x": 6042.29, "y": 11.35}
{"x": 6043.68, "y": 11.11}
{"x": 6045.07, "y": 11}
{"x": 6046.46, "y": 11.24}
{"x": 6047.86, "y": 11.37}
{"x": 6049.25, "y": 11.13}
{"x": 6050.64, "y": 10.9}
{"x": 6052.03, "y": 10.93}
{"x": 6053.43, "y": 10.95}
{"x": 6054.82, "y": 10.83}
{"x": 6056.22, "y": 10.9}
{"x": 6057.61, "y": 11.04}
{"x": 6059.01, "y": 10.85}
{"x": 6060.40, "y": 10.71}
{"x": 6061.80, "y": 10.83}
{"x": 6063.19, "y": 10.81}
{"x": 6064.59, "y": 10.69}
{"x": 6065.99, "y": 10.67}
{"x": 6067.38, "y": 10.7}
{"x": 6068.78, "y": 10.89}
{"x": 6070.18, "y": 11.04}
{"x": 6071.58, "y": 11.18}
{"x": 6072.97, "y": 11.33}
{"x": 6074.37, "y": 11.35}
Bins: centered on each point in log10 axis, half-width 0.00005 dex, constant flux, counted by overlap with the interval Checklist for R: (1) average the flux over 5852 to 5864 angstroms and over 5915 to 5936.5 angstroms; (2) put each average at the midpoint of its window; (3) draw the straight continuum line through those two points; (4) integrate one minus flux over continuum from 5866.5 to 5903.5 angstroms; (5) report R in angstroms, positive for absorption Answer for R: 4.0 angstroms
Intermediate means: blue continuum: 10.2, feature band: 9.24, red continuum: 10.6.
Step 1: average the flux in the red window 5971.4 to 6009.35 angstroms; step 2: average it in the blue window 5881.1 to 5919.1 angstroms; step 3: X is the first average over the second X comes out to 1.1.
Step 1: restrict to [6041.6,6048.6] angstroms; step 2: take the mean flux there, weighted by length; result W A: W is 11.2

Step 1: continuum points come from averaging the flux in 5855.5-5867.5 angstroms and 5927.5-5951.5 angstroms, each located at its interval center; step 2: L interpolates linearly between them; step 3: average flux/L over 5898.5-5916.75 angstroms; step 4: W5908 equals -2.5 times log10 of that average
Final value 0.057 mag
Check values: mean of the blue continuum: 10.3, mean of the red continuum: 10.7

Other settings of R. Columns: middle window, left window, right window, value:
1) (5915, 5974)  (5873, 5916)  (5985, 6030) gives -4.8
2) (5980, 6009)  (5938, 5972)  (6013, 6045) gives 1.3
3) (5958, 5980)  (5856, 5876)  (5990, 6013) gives -0.8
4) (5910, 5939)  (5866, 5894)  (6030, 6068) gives -2.1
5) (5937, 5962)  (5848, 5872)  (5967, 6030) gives -0.4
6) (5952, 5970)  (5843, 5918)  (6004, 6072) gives -0.7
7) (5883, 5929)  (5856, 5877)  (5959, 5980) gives 4.1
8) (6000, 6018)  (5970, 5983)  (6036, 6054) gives 0.9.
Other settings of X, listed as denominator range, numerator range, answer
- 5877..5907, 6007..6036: 1.20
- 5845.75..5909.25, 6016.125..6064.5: 1.13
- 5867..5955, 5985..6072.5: 1.08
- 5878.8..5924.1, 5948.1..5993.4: 1.12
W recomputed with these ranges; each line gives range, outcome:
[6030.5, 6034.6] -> 11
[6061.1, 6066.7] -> 10.8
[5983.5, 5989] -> 10.5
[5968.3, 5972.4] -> 10.7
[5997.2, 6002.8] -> 10.3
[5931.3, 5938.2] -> 10.7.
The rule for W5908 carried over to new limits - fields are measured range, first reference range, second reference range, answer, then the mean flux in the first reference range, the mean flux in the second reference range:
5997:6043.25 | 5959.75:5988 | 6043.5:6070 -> 0.01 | 10.7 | 10.9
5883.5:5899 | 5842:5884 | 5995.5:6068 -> 0.26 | 10.4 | 10.8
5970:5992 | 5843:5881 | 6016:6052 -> 0.03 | 10.4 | 11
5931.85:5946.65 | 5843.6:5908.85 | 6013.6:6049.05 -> -0.04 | 9.76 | 11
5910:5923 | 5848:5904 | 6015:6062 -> -0.06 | 9.62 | 11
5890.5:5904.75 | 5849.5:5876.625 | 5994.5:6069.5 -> 0.24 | 10.4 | 10.8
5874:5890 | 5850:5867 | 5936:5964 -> 0.10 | 10.3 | 10.7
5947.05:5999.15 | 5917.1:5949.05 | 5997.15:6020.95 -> -0.01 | 10.6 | 10.4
